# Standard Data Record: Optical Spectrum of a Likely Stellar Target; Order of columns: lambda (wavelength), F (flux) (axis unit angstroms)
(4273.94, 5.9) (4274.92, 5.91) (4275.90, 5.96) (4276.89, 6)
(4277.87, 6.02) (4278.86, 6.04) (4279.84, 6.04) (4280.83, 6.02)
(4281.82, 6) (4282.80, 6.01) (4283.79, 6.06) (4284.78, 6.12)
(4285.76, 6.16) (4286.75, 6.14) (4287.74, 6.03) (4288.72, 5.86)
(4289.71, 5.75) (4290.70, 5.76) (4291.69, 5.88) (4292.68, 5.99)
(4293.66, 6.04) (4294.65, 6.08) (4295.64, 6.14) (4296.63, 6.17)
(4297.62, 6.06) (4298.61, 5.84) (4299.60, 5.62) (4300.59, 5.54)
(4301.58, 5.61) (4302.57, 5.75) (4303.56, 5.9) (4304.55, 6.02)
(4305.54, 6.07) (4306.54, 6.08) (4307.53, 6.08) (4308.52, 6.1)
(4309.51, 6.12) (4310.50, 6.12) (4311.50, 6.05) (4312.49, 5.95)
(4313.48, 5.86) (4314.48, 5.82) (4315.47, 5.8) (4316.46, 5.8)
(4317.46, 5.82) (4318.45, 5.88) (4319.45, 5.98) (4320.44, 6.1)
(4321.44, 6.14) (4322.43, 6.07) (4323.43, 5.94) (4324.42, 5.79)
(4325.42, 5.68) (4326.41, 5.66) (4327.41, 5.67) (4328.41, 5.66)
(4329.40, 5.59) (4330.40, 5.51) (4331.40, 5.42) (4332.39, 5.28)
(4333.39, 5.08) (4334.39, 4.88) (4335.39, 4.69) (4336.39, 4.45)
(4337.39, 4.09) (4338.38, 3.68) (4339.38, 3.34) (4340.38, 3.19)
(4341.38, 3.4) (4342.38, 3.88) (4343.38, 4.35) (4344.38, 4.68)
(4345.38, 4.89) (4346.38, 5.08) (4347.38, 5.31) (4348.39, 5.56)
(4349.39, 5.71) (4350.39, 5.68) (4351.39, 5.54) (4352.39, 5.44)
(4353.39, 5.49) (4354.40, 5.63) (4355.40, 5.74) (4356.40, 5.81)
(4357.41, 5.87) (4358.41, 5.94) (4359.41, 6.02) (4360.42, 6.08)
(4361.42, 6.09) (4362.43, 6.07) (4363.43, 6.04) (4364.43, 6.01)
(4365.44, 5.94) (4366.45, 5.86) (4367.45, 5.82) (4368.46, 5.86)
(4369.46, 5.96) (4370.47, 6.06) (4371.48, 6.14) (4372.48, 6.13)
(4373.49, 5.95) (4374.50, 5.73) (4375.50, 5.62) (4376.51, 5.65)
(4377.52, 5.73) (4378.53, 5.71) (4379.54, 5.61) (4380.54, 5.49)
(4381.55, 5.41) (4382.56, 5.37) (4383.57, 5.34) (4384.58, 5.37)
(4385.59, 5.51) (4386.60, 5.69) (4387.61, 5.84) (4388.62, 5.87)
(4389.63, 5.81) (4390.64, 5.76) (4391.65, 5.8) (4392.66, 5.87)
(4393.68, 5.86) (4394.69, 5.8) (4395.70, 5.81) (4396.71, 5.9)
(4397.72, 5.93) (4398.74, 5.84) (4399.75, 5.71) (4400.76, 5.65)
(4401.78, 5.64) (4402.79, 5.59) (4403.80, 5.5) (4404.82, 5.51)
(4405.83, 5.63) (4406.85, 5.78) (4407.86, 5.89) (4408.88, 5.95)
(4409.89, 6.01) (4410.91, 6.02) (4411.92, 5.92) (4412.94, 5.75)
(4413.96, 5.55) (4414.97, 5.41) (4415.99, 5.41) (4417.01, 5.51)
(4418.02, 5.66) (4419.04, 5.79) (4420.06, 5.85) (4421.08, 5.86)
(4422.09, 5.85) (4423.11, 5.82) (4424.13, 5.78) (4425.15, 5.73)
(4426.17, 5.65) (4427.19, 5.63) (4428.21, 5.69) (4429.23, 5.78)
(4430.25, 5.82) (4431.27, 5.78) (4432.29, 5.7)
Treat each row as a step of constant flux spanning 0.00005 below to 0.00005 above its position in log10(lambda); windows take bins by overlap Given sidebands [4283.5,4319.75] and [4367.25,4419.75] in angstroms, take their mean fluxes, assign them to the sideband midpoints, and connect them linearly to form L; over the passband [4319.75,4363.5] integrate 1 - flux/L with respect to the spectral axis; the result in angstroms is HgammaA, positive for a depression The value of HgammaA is 4.3 angstroms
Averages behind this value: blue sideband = 5.95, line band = 5.27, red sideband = 5.73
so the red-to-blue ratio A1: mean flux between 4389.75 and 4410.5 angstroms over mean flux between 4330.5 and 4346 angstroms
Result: 1.3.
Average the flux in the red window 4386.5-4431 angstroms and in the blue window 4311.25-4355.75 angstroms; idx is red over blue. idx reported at 1.09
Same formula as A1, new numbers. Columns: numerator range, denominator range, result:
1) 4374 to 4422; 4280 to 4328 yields 0.96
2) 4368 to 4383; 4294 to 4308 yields 0.97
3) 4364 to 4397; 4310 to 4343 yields 1.09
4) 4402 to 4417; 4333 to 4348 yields 1.32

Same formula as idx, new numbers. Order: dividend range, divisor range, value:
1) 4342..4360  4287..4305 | 0.91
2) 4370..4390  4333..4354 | 1.22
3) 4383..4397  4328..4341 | 1.23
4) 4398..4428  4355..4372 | 0.96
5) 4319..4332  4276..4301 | 0.97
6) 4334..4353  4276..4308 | 0.78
